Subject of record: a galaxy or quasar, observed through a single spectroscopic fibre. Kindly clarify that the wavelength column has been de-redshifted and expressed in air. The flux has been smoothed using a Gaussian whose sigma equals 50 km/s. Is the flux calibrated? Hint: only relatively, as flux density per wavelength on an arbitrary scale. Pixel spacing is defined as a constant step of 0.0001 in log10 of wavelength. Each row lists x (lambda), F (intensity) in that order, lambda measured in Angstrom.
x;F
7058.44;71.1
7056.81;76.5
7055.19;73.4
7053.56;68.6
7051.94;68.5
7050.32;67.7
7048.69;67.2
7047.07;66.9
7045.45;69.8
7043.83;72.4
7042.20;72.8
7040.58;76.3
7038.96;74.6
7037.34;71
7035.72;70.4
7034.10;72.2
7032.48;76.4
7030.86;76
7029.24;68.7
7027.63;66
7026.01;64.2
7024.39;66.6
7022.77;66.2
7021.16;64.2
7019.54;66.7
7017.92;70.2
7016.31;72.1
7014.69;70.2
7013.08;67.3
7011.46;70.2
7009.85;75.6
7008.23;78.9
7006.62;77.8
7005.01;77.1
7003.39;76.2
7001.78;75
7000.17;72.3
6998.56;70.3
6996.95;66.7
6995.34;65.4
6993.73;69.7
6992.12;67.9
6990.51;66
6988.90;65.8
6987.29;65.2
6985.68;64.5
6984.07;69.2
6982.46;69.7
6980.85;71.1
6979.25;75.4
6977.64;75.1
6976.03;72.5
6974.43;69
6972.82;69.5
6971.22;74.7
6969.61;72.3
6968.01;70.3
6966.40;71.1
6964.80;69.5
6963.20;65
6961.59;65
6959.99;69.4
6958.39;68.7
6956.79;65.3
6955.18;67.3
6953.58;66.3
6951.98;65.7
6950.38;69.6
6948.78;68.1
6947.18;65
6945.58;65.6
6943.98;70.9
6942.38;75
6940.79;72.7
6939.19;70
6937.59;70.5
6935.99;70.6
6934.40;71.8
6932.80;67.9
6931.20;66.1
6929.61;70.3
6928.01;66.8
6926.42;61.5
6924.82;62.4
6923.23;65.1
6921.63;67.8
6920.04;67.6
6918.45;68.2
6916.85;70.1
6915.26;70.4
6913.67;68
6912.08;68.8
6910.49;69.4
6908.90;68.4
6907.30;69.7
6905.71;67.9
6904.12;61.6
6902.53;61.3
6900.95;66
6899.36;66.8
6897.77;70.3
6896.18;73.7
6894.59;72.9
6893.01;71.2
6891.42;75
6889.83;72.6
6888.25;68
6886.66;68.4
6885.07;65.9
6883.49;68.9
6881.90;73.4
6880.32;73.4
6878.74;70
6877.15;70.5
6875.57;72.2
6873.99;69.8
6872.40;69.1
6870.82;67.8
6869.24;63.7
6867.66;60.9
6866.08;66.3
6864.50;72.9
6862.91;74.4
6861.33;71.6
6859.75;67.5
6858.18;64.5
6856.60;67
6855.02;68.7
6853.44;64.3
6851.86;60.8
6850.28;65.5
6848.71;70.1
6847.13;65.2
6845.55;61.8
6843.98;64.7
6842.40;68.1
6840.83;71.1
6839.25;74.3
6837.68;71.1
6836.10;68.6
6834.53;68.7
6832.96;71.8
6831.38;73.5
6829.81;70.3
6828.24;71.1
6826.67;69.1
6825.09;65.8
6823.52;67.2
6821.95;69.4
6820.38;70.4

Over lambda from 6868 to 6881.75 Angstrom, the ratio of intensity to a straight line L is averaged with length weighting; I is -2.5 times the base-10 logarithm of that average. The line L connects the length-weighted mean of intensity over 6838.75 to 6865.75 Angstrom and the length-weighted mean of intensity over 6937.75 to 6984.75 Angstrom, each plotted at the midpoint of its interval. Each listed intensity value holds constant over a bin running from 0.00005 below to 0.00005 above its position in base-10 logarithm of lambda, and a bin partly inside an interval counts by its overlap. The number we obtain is -0.022 mag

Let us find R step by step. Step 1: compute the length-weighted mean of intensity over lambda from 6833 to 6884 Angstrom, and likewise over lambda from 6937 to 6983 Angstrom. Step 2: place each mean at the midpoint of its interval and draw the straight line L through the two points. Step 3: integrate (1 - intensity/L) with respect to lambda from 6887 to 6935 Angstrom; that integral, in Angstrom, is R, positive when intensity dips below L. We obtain 0.6 Angstrom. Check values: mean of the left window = 68.4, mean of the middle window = 68.2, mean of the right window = 69.7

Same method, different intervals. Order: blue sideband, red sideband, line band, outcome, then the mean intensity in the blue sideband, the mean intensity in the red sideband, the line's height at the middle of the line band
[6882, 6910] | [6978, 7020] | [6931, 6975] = 0.51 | 68.8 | 70.7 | 69.9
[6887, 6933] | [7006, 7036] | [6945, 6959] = 0.44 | 68.1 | 70.5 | 69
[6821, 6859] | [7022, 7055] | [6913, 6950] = 0.35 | 68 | 70.2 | 69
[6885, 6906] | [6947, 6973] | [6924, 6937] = 0.26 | 68.8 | 68.5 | 68.6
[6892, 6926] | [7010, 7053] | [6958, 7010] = -1.11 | 67.9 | 69.9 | 69.1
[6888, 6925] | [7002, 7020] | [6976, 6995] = 0.76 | 68.6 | 73.1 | 72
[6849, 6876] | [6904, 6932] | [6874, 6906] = -1.01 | 67.5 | 67.4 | 67.4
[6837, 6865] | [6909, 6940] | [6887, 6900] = -0.62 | 67.9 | 68.1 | 68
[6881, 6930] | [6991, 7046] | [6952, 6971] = 0.38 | 68.3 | 71.1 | 69.7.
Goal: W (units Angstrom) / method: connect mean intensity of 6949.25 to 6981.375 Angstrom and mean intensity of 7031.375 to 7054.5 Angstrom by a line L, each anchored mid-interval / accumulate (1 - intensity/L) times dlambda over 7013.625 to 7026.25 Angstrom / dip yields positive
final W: 0.5 Angstrom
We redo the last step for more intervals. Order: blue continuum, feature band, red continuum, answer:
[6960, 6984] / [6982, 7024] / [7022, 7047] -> 0.4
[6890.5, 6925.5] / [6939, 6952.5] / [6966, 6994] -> 0.0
